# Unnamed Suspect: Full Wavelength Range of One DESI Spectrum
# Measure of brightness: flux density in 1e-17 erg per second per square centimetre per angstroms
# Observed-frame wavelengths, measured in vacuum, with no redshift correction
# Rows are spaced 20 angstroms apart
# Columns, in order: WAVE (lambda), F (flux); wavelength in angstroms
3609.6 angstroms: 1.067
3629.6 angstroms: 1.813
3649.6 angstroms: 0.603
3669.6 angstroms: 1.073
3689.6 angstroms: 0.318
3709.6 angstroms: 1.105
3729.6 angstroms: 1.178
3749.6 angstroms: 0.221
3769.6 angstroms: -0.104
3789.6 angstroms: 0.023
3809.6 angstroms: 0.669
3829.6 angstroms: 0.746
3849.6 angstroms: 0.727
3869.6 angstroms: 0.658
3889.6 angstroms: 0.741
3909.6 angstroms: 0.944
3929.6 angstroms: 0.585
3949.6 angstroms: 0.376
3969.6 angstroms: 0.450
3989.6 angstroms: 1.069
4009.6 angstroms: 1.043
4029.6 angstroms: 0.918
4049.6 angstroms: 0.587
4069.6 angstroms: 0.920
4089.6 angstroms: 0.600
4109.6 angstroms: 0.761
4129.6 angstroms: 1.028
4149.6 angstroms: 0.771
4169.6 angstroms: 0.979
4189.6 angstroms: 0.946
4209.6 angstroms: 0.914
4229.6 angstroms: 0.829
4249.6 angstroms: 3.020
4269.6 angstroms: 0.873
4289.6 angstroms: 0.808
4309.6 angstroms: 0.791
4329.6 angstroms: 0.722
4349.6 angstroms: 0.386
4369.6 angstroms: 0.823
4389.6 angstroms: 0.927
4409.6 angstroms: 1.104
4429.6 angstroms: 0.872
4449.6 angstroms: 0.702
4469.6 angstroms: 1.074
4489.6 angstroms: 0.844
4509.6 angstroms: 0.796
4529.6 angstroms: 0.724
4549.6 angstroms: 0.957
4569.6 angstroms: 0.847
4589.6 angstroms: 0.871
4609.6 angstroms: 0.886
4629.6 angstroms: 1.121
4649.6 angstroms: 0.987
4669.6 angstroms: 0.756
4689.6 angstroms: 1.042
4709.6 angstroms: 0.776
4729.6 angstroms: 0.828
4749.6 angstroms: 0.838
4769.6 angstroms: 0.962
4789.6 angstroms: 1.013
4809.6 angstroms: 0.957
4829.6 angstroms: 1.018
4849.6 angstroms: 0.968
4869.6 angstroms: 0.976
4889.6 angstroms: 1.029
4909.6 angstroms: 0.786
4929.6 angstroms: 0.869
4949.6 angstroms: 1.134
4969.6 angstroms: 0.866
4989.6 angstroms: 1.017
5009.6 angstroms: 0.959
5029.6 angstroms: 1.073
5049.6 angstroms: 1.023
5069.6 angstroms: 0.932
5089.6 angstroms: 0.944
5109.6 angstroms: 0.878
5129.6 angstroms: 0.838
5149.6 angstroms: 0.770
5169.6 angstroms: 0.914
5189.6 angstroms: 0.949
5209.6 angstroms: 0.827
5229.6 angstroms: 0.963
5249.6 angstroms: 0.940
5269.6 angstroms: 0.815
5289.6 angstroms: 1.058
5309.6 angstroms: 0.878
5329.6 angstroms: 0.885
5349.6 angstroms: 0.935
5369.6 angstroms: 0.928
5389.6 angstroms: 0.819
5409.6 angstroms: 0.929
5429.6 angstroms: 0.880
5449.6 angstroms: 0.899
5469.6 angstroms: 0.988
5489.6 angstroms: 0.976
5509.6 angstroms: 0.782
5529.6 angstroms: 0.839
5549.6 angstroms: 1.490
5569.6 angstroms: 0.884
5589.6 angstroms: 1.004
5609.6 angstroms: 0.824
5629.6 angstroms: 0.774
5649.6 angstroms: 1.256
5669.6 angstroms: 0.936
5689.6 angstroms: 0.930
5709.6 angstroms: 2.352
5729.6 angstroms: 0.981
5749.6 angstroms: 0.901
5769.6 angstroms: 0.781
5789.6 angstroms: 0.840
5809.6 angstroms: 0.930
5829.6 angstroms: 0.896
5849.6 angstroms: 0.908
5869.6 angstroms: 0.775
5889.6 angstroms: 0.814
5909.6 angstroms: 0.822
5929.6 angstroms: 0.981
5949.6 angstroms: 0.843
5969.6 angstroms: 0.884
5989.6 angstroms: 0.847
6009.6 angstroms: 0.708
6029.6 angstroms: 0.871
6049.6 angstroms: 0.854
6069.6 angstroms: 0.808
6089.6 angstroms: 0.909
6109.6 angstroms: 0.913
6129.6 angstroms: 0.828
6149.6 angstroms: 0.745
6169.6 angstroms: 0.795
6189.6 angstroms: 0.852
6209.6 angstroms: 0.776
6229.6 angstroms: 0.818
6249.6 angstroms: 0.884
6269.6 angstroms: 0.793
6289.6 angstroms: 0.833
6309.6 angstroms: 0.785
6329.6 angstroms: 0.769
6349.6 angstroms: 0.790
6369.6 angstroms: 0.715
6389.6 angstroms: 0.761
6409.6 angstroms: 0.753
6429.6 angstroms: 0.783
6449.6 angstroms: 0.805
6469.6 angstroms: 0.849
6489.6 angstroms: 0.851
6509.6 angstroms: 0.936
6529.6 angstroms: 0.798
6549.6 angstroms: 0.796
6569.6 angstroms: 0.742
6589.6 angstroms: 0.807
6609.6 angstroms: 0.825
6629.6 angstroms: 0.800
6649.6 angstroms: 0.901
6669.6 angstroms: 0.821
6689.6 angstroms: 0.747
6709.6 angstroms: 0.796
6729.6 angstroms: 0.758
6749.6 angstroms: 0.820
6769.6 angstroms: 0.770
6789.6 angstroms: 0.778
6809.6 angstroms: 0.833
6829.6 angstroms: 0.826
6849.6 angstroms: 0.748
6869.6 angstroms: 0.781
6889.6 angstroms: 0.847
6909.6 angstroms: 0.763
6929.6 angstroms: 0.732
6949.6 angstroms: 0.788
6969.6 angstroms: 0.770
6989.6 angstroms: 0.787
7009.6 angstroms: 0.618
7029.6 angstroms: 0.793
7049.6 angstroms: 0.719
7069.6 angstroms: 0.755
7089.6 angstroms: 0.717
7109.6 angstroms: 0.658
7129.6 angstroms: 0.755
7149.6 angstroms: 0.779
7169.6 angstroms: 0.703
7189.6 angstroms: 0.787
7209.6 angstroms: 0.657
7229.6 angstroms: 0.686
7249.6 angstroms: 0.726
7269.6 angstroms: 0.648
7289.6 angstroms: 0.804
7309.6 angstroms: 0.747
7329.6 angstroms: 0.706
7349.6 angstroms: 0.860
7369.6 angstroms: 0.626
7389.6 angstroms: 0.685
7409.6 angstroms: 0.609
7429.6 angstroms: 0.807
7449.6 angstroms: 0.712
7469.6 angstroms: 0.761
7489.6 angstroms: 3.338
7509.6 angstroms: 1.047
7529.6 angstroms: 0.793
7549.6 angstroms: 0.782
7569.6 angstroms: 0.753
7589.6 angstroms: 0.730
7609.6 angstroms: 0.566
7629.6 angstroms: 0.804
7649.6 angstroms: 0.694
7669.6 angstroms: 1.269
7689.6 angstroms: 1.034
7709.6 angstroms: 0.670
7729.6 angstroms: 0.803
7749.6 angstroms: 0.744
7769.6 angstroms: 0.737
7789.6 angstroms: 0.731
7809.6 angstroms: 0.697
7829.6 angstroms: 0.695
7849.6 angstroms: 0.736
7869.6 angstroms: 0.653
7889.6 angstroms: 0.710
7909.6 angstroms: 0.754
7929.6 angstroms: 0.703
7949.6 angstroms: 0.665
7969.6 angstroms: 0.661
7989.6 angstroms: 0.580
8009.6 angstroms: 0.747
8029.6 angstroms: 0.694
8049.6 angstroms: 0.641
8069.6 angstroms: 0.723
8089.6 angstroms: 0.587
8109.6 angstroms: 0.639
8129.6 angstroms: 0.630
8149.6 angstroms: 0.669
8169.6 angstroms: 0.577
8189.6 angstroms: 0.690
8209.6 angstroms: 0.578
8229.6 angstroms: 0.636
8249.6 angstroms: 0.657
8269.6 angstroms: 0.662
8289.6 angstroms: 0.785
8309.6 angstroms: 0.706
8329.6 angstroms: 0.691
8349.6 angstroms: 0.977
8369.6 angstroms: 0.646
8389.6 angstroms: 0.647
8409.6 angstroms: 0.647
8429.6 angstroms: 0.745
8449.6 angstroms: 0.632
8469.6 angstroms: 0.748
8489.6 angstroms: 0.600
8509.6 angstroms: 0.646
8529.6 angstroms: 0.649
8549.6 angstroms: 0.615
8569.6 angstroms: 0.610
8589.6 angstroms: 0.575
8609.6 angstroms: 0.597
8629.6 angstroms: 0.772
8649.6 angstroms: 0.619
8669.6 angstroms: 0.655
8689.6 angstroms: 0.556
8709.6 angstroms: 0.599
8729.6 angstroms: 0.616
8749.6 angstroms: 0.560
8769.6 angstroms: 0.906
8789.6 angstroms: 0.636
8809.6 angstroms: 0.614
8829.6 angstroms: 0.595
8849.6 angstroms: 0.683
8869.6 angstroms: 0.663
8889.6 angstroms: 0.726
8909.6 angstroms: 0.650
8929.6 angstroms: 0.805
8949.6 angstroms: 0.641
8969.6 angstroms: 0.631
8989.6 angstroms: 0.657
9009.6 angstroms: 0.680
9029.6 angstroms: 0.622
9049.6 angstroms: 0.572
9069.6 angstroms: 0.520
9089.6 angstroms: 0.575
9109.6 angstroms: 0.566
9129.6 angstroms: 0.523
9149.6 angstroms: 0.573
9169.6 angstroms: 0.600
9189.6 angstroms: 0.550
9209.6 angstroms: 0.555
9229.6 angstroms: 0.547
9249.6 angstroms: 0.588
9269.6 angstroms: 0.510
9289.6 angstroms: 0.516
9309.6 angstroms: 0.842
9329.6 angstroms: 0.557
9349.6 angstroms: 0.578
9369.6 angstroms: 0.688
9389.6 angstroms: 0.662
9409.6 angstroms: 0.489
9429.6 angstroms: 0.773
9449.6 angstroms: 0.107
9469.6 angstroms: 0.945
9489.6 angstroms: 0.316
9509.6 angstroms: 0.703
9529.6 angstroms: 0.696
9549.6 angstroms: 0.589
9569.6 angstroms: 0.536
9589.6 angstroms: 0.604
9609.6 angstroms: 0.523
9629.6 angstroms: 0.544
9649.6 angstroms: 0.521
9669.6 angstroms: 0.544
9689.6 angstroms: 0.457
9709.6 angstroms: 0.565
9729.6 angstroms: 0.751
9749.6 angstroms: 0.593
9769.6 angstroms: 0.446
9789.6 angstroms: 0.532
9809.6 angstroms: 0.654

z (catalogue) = 0.14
